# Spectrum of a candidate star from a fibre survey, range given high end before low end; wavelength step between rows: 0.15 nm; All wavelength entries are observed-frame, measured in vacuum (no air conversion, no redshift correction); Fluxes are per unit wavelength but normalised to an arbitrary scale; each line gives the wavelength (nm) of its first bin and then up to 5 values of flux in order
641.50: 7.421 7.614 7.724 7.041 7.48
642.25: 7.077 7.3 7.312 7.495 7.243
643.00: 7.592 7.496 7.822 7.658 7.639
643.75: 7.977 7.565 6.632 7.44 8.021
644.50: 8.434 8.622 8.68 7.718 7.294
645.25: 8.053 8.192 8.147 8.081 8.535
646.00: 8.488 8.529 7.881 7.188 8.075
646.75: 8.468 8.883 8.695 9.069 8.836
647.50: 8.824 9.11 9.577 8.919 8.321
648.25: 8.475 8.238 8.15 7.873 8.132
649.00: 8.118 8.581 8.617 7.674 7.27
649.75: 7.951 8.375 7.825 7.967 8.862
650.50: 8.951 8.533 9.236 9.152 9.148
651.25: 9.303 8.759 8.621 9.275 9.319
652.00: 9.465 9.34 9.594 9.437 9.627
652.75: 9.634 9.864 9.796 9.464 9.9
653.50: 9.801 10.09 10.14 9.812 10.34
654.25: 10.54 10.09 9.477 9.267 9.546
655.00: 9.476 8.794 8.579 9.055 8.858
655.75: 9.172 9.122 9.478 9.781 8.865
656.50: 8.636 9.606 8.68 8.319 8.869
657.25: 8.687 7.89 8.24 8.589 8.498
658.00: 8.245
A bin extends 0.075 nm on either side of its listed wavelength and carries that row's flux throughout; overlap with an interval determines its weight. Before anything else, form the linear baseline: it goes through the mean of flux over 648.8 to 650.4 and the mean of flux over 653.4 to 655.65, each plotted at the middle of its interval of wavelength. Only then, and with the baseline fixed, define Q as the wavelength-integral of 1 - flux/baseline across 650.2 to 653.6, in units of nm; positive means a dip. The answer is -0.19 nm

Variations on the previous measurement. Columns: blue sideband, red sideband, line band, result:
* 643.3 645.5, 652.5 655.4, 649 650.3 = 0.118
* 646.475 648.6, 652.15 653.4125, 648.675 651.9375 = 0.229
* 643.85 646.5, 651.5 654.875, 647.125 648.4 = -0.048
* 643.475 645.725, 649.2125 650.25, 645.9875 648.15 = -0.183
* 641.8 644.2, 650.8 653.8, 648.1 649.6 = 0.093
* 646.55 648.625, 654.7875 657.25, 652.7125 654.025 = -0.133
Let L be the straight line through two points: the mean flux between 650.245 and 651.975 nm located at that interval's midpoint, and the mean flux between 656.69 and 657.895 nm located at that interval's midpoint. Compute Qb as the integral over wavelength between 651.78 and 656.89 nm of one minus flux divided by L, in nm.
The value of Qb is -0.432 nm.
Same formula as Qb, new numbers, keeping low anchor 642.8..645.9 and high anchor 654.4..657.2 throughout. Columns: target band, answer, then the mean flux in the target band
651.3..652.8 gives -0.10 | 9.3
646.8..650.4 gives -0.05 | 8.43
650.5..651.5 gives -0.05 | 9.01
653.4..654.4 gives -0.14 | 10.1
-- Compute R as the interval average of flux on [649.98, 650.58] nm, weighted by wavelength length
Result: 8.41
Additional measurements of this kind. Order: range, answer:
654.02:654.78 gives 9.94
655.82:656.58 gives 9.18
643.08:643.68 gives 7.66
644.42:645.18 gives 8.15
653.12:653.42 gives 9.68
